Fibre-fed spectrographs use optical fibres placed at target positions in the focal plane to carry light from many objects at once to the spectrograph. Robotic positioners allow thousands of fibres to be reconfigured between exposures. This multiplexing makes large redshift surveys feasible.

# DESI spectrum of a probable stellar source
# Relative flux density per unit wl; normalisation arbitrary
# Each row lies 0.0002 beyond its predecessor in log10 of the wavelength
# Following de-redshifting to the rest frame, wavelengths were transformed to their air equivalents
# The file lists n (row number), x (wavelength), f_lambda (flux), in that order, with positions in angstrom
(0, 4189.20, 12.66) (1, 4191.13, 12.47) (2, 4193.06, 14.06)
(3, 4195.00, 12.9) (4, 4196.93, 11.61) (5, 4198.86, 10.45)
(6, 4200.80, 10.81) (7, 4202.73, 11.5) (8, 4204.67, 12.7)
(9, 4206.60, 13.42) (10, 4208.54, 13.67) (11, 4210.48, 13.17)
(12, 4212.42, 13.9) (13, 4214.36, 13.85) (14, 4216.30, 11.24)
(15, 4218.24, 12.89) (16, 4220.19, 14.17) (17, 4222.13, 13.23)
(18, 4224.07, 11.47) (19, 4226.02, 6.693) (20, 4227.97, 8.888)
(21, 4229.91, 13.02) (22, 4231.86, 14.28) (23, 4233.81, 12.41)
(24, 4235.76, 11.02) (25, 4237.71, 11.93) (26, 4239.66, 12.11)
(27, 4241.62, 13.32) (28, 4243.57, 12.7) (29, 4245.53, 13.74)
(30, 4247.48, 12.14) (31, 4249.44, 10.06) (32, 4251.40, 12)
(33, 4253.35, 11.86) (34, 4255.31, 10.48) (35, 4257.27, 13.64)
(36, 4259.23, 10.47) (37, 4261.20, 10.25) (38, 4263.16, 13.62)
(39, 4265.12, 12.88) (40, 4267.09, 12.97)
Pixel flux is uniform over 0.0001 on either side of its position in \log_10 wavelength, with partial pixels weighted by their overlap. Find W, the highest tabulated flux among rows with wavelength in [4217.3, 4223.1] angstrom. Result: 14.17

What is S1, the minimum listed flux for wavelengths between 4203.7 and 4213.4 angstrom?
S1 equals 12.7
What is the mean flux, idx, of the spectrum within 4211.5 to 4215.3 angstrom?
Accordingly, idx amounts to 13.9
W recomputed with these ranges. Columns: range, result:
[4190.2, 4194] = 14.06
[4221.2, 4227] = 13.23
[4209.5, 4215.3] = 13.9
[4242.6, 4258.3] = 13.74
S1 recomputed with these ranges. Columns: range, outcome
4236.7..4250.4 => 10.06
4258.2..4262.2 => 10.25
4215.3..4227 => 6.693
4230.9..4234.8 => 12.41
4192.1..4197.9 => 11.61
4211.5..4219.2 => 11.24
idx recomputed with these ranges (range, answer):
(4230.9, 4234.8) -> 13.3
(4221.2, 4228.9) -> 10.1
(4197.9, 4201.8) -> 10.6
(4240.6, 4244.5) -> 13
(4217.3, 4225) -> 13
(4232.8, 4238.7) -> 11.8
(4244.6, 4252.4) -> 12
